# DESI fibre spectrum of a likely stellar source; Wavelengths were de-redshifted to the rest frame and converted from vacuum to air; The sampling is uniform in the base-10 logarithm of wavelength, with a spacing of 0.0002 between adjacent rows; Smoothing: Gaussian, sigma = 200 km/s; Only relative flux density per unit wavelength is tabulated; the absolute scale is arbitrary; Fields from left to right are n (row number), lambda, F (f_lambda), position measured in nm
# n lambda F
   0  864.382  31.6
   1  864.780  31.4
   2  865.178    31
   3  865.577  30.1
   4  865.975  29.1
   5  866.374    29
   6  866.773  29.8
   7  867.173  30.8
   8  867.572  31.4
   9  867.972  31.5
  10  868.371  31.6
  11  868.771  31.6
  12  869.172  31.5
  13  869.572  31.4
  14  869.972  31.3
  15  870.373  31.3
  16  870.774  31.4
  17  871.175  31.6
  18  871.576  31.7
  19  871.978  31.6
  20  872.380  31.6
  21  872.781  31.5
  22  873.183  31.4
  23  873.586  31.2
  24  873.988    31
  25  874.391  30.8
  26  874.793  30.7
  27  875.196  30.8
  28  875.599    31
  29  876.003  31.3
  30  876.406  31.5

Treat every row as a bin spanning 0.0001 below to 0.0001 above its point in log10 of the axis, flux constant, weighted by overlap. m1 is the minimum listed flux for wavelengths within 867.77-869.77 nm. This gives 31.4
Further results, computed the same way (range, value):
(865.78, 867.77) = 29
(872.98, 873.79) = 31.2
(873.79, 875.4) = 30.7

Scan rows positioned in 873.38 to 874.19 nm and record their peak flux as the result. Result 31.2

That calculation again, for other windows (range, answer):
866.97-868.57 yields 31.6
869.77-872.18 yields 31.7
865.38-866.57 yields 30.1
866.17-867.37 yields 30.8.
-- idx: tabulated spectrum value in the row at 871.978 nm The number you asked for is 31.6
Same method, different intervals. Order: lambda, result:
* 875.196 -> 30.8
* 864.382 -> 31.6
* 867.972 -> 31.5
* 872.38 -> 31.6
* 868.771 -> 31.6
